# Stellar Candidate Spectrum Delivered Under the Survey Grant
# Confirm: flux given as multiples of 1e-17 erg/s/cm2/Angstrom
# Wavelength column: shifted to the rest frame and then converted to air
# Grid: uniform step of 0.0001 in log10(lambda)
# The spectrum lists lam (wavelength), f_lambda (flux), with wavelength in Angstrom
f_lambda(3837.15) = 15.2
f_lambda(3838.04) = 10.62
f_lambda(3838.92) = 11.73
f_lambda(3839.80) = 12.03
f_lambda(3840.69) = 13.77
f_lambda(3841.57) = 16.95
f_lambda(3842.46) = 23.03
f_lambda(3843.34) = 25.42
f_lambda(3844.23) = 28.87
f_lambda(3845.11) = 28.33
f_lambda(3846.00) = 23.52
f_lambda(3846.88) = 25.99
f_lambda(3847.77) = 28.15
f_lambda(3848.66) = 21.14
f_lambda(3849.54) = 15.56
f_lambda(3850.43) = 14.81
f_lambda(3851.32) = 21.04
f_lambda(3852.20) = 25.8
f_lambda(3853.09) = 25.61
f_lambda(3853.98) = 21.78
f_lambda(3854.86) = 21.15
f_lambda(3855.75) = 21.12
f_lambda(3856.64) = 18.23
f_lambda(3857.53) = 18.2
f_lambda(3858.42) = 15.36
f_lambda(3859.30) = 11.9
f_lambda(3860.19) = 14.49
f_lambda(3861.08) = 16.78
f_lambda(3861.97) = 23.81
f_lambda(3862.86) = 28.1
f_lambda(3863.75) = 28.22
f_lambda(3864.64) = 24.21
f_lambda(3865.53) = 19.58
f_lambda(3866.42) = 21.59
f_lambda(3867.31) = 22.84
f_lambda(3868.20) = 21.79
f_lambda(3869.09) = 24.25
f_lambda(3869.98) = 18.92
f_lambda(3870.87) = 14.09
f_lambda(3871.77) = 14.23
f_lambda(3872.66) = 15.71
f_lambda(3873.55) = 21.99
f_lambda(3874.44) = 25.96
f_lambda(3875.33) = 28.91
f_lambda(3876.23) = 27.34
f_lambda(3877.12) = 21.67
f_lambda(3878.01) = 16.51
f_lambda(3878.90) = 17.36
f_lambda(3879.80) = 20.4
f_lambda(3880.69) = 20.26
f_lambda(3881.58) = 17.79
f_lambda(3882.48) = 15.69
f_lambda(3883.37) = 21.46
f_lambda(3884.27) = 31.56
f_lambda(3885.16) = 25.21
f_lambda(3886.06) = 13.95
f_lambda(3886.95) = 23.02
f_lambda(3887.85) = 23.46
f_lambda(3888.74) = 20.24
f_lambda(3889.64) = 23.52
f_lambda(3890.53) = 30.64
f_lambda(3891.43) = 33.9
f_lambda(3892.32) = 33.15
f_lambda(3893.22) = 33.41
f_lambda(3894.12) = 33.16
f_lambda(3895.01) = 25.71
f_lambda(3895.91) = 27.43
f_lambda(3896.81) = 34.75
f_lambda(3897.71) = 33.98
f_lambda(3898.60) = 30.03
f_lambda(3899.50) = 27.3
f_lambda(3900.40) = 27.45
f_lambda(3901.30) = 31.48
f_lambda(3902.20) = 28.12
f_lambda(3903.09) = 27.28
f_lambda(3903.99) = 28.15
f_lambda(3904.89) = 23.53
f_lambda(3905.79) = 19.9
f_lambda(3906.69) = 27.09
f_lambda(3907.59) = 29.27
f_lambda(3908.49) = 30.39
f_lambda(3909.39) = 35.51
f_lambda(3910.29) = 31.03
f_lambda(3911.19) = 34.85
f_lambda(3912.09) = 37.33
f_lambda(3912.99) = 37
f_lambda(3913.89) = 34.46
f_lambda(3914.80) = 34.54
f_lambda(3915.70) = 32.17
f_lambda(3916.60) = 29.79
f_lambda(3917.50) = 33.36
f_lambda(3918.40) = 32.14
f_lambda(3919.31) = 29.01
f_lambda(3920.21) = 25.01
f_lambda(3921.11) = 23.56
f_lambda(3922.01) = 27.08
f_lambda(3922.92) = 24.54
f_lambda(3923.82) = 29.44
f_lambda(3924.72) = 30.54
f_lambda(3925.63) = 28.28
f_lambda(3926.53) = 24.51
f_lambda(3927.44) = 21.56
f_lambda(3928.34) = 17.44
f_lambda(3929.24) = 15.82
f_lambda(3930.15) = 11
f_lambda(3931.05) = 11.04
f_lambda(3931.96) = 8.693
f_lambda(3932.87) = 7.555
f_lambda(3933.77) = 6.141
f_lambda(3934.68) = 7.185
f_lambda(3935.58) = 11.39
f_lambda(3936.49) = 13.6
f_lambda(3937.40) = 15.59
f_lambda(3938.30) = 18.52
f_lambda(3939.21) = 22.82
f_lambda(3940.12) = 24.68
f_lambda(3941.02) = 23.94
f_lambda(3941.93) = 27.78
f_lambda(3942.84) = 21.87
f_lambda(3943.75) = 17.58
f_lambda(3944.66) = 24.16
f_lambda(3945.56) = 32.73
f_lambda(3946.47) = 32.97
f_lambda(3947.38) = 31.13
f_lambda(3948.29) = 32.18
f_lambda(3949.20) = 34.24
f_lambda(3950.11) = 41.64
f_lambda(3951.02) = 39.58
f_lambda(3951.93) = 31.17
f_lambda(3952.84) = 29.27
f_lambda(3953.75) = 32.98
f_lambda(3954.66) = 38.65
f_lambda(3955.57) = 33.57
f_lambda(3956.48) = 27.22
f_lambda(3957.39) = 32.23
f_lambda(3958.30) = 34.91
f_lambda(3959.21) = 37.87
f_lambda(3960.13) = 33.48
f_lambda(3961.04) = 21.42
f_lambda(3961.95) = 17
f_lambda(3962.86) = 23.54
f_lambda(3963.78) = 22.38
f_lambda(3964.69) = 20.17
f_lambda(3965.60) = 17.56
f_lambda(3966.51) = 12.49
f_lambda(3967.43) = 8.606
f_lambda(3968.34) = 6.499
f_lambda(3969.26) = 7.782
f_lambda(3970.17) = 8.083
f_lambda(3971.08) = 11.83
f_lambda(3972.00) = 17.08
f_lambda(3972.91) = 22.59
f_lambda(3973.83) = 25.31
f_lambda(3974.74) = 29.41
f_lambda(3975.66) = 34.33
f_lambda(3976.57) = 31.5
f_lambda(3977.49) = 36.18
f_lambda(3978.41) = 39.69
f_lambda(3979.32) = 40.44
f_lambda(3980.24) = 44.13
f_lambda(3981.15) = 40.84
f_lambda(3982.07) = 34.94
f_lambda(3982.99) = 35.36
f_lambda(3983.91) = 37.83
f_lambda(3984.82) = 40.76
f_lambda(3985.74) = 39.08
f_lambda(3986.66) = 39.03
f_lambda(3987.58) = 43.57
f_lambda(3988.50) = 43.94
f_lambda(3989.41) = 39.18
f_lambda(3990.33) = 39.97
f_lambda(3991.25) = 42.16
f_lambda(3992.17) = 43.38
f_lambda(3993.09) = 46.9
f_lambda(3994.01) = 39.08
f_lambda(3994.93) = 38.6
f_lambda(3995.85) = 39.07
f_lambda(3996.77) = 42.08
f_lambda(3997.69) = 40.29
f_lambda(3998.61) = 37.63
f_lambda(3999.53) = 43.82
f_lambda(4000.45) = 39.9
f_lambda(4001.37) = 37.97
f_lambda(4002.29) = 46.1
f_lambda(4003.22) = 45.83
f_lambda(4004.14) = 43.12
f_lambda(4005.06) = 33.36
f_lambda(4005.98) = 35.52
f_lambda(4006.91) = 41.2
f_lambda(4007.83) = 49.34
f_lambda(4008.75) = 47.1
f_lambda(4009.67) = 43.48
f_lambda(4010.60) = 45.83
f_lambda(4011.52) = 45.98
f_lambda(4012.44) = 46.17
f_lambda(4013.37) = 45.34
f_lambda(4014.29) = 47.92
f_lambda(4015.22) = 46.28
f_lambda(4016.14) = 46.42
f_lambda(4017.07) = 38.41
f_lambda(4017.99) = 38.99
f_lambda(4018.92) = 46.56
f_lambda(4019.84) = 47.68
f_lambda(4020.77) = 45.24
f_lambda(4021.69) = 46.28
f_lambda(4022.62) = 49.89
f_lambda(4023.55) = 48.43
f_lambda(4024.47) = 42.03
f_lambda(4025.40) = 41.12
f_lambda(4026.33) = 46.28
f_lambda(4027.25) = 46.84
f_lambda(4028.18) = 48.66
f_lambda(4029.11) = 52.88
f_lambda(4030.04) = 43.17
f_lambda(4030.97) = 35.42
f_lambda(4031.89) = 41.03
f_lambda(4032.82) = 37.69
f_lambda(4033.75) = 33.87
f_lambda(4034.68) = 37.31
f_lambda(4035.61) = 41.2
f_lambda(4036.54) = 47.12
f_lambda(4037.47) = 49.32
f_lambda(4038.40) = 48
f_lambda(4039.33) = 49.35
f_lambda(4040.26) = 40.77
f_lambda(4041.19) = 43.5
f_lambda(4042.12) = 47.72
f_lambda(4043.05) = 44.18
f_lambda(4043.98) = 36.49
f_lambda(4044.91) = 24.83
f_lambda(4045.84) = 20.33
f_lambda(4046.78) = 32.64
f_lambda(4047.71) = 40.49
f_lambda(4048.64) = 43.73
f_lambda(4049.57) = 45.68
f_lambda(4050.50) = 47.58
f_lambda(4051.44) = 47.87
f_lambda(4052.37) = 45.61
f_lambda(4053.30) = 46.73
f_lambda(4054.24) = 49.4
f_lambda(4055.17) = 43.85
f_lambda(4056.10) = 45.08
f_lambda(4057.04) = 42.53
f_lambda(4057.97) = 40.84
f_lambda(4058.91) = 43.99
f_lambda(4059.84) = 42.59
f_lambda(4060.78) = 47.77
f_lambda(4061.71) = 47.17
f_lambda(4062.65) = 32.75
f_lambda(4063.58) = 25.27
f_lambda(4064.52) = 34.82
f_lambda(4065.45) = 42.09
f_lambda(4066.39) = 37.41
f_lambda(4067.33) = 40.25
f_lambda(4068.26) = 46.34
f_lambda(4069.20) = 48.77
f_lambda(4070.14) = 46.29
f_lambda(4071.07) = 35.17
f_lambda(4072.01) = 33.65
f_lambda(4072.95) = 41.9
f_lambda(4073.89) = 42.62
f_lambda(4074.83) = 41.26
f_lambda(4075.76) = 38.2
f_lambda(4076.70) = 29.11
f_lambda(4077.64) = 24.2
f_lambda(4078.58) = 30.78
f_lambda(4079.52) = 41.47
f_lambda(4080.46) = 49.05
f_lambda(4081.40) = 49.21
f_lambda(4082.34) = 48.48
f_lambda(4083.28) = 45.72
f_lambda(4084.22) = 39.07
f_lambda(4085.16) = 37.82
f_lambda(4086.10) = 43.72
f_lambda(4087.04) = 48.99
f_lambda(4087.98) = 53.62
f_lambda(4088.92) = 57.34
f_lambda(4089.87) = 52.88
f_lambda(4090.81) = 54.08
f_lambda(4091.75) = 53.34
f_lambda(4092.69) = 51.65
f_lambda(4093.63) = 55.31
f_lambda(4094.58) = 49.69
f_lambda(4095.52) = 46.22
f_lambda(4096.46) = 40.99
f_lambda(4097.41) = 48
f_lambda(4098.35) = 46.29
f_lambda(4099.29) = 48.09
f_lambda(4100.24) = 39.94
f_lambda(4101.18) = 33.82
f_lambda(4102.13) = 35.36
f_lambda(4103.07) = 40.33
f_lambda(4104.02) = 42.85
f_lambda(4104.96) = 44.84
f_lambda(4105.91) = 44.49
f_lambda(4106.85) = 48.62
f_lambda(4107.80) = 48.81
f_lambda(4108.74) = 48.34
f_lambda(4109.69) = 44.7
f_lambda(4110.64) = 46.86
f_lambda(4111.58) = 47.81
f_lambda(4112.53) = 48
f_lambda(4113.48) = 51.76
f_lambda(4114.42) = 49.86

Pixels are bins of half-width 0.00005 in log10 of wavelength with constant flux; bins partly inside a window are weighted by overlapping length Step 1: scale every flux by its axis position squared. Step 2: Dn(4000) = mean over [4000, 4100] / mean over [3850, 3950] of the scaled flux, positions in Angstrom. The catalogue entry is 1.9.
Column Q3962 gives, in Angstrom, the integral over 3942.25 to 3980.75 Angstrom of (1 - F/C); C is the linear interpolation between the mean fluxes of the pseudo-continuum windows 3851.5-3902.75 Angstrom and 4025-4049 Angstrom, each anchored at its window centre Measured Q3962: 6.6 Angstrom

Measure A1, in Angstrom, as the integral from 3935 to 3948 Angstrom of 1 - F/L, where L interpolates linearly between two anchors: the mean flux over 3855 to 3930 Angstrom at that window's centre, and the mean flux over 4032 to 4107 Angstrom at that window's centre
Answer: 3.2 Angstrom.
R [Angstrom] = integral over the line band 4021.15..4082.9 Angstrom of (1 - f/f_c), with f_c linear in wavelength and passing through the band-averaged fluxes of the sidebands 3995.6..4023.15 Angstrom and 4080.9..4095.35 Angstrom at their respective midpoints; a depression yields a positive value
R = 6.4 Angstrom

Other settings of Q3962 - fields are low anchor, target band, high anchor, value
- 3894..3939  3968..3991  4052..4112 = 0.45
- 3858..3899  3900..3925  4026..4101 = -2.73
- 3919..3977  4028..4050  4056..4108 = -2.55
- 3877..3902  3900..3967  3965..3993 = 4.76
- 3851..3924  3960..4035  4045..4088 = -3.70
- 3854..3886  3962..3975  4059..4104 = 6.11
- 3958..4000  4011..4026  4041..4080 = -4.00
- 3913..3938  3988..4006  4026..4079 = -4.62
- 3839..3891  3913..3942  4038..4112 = 5.65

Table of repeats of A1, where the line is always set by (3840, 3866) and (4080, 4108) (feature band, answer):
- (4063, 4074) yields 1.1 Angstrom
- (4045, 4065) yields 0.7 Angstrom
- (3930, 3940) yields 5.8 Angstrom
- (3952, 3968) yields 3.1 Angstrom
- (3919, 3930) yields 1.7 Angstrom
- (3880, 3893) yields 0.5 Angstrom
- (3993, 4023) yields -4.5 Angstrom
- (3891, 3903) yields -2.2 Angstrom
